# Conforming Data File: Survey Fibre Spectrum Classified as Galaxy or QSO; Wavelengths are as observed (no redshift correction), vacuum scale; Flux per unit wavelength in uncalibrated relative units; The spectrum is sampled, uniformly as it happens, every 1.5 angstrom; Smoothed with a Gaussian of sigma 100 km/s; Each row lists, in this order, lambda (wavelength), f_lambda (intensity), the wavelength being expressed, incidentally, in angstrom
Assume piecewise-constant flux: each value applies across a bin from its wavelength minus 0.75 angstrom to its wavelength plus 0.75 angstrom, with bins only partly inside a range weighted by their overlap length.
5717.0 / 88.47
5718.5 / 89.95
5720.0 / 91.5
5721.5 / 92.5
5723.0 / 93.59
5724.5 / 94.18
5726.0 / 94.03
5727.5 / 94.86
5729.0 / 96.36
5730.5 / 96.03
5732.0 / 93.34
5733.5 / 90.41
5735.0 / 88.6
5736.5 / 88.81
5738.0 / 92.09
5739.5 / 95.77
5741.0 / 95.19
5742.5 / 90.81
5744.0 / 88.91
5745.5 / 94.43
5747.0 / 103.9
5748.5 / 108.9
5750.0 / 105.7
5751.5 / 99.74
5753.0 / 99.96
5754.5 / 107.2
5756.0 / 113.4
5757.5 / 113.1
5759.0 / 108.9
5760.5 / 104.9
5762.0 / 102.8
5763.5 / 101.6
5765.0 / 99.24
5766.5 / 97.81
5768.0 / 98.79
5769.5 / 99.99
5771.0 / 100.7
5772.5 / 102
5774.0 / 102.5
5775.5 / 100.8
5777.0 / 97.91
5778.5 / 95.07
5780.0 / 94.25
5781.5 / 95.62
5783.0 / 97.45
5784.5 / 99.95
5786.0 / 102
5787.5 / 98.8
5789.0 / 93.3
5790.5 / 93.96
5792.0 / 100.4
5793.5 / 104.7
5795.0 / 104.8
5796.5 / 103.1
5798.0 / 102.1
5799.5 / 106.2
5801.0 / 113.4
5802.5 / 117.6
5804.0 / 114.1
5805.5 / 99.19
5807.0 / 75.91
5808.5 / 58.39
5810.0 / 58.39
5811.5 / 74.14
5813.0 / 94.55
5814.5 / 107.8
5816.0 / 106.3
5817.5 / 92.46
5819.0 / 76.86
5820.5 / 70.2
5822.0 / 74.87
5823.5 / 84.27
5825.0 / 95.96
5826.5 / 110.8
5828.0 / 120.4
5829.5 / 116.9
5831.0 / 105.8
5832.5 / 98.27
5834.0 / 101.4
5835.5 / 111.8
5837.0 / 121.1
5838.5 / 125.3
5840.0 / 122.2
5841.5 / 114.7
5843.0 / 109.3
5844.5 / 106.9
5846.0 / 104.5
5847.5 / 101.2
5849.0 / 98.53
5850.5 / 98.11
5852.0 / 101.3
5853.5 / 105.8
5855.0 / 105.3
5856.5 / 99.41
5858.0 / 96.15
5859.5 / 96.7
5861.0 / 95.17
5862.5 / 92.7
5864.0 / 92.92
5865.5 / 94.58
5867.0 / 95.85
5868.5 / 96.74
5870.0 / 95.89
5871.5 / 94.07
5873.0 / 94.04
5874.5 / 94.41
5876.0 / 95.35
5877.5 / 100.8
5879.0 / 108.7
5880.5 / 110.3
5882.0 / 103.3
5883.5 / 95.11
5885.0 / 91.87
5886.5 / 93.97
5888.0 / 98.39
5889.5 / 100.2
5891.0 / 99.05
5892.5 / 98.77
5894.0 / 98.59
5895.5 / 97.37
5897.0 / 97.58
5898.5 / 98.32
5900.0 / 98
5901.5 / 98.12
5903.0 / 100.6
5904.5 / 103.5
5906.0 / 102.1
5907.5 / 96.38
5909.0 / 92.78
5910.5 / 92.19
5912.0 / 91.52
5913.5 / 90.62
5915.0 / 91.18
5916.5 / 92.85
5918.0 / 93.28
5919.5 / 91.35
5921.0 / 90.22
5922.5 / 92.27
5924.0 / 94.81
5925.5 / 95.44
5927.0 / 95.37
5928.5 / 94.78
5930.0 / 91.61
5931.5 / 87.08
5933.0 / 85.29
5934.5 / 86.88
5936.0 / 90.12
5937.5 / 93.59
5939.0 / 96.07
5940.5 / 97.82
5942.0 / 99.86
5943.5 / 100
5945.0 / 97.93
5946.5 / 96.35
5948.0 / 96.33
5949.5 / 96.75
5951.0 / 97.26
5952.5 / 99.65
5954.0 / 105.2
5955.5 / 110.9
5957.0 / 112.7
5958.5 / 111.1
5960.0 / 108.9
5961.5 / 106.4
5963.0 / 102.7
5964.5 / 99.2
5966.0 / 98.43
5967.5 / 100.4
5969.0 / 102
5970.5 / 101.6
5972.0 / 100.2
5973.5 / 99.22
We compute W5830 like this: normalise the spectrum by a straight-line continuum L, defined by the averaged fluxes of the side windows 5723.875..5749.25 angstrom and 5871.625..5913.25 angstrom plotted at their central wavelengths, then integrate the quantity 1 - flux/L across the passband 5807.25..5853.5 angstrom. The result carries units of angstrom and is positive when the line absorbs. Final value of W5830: -0.9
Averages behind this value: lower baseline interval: 94.5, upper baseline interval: 98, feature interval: 98.6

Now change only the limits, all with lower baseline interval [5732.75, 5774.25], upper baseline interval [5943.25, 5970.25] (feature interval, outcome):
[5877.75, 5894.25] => 0.3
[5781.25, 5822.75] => 2.6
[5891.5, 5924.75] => 2.0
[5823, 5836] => -0.6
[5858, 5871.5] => 0.8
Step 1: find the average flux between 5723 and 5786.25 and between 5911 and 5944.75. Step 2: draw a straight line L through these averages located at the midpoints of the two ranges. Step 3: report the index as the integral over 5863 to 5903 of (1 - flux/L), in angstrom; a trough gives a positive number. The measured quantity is -1.4 angstrom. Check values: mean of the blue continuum 98.7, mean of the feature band 97.8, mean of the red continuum 92.9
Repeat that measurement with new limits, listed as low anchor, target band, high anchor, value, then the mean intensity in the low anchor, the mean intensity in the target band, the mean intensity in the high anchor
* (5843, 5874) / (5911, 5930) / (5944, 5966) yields 1.6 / 98.5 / 92.8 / 103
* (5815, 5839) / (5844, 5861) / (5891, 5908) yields -0.1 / 101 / 101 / 99.1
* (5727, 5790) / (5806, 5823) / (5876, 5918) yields 3.0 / 98.9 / 81.2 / 97.7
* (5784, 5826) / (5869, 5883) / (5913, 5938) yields -1.1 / 93.8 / 99.5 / 91.6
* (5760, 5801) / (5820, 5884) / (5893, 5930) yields -2.6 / 100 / 101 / 95.3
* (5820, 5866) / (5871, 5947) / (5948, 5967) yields 5.4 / 103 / 95.9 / 104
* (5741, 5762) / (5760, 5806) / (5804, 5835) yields -1.8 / 103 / 101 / 91.9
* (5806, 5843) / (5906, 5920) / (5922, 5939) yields -0.1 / 96.9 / 93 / 91.8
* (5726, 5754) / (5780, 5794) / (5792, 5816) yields -0.3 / 95.8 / 98.1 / 96.1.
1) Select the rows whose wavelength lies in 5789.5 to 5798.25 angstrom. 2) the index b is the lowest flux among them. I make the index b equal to 93.96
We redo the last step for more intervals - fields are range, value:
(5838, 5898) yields 91.87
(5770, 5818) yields 58.39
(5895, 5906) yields 97.37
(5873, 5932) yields 87.08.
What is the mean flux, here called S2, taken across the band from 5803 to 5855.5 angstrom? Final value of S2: 99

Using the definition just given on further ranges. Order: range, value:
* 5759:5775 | 101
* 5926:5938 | 90.6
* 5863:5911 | 97.8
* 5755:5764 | 108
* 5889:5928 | 95.8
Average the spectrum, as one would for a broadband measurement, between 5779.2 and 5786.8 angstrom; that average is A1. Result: 97.8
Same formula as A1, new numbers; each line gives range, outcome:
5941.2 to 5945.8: 99.2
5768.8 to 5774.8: 101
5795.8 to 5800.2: 104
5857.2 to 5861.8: 96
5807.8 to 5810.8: 58.7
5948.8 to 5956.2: 102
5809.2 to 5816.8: 88.1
